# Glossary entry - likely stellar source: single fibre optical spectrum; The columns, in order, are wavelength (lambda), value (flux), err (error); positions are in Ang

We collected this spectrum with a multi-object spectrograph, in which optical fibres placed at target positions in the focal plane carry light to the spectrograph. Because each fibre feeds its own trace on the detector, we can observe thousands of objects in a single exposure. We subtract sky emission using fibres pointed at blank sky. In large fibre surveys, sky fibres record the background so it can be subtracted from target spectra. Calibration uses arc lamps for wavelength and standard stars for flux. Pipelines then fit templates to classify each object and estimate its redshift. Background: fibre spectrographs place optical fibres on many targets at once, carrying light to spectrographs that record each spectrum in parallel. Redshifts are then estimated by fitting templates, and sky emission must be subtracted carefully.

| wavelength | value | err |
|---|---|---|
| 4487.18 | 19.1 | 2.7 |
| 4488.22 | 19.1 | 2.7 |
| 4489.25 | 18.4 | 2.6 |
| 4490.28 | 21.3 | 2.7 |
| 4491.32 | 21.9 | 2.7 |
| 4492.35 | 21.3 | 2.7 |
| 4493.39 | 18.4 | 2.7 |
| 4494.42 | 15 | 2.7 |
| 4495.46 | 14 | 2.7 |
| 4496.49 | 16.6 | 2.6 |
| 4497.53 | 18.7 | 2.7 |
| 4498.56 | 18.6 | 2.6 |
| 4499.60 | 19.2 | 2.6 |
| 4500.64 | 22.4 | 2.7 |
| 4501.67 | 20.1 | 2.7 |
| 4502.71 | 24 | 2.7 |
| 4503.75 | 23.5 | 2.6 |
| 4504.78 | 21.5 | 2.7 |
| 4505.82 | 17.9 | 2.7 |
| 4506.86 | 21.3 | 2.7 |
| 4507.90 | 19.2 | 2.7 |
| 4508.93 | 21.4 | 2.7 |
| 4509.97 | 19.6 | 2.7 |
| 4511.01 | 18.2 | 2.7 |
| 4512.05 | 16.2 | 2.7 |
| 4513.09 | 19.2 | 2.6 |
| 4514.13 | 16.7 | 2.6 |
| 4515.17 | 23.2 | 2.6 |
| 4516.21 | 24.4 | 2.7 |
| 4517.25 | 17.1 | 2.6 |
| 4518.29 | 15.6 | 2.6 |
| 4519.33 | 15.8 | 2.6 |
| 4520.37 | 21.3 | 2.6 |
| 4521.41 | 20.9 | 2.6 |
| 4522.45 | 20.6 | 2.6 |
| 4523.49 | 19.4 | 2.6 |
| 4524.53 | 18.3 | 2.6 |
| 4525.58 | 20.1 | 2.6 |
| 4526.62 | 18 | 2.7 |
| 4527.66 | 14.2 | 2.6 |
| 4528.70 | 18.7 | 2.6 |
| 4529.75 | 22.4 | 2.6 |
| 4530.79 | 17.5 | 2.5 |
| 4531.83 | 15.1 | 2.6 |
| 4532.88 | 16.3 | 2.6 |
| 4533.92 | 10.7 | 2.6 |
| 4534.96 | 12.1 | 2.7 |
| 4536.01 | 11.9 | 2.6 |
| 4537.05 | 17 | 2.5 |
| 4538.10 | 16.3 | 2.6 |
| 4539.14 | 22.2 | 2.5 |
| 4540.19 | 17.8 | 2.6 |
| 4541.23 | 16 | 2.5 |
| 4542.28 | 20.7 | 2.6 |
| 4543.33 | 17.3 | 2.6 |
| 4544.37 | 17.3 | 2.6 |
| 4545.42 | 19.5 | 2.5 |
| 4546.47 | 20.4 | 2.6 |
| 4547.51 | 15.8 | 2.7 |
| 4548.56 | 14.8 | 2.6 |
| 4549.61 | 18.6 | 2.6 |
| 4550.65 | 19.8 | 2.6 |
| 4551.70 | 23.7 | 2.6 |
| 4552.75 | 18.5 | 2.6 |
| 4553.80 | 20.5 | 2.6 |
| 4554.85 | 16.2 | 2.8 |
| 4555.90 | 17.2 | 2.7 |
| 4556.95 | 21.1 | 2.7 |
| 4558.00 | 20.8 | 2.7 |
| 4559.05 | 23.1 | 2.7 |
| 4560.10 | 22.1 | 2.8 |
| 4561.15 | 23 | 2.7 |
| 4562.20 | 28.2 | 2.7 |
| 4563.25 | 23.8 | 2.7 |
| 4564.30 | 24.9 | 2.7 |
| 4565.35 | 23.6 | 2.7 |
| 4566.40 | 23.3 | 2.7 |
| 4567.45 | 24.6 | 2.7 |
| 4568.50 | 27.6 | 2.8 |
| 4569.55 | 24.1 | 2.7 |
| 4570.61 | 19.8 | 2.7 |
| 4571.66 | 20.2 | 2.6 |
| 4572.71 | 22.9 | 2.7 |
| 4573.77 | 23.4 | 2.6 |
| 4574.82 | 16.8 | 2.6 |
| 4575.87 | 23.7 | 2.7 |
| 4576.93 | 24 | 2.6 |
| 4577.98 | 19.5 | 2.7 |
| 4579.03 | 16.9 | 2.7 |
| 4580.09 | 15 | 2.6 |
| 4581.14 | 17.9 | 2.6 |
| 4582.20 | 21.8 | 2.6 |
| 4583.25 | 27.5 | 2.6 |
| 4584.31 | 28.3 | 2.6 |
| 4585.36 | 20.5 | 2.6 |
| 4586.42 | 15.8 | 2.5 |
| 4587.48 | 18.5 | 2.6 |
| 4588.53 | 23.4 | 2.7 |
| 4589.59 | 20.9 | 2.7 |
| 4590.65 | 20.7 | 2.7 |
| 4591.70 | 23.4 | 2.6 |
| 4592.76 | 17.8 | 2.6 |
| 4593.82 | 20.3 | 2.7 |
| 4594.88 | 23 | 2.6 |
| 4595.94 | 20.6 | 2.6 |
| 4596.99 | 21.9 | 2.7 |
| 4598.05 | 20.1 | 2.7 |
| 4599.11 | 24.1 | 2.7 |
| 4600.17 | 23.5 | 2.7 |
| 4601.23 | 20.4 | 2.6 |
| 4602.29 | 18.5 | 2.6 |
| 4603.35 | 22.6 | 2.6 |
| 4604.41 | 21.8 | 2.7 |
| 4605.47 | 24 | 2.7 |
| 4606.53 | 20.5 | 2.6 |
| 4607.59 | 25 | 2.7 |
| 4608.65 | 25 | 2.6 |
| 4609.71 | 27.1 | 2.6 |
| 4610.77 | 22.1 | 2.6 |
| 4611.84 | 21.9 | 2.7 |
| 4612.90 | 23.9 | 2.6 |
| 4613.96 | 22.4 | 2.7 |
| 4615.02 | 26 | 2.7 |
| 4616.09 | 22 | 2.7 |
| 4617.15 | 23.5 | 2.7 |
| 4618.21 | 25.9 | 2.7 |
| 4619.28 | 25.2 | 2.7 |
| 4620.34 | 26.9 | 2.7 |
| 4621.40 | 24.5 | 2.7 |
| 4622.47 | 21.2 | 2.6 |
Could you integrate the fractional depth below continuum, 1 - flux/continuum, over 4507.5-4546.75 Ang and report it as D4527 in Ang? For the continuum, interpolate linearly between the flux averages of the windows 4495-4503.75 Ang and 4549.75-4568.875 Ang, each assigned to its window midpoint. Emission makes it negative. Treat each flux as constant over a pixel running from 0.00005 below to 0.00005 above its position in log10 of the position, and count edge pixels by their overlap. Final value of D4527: 5.0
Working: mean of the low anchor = 19.5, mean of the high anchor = 22.2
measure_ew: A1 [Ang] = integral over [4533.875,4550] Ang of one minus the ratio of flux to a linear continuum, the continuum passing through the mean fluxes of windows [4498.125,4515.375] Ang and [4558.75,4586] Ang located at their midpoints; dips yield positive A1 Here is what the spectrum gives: 3.4 Ang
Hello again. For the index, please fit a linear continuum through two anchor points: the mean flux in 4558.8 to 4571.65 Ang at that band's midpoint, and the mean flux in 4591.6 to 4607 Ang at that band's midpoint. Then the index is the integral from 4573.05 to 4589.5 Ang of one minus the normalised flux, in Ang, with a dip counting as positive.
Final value 1.3 Ang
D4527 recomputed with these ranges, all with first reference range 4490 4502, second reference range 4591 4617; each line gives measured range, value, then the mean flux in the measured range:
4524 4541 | 2.8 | 16.8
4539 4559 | 1.7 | 18.9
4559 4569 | -1.6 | 24.5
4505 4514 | 0.1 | 19.1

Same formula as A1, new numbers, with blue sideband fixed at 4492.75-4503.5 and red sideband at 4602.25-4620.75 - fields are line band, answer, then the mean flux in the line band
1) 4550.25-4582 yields 0.3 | 21.5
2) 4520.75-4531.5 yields 0.6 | 19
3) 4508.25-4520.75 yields 0.3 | 19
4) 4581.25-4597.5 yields 0.9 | 21.5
